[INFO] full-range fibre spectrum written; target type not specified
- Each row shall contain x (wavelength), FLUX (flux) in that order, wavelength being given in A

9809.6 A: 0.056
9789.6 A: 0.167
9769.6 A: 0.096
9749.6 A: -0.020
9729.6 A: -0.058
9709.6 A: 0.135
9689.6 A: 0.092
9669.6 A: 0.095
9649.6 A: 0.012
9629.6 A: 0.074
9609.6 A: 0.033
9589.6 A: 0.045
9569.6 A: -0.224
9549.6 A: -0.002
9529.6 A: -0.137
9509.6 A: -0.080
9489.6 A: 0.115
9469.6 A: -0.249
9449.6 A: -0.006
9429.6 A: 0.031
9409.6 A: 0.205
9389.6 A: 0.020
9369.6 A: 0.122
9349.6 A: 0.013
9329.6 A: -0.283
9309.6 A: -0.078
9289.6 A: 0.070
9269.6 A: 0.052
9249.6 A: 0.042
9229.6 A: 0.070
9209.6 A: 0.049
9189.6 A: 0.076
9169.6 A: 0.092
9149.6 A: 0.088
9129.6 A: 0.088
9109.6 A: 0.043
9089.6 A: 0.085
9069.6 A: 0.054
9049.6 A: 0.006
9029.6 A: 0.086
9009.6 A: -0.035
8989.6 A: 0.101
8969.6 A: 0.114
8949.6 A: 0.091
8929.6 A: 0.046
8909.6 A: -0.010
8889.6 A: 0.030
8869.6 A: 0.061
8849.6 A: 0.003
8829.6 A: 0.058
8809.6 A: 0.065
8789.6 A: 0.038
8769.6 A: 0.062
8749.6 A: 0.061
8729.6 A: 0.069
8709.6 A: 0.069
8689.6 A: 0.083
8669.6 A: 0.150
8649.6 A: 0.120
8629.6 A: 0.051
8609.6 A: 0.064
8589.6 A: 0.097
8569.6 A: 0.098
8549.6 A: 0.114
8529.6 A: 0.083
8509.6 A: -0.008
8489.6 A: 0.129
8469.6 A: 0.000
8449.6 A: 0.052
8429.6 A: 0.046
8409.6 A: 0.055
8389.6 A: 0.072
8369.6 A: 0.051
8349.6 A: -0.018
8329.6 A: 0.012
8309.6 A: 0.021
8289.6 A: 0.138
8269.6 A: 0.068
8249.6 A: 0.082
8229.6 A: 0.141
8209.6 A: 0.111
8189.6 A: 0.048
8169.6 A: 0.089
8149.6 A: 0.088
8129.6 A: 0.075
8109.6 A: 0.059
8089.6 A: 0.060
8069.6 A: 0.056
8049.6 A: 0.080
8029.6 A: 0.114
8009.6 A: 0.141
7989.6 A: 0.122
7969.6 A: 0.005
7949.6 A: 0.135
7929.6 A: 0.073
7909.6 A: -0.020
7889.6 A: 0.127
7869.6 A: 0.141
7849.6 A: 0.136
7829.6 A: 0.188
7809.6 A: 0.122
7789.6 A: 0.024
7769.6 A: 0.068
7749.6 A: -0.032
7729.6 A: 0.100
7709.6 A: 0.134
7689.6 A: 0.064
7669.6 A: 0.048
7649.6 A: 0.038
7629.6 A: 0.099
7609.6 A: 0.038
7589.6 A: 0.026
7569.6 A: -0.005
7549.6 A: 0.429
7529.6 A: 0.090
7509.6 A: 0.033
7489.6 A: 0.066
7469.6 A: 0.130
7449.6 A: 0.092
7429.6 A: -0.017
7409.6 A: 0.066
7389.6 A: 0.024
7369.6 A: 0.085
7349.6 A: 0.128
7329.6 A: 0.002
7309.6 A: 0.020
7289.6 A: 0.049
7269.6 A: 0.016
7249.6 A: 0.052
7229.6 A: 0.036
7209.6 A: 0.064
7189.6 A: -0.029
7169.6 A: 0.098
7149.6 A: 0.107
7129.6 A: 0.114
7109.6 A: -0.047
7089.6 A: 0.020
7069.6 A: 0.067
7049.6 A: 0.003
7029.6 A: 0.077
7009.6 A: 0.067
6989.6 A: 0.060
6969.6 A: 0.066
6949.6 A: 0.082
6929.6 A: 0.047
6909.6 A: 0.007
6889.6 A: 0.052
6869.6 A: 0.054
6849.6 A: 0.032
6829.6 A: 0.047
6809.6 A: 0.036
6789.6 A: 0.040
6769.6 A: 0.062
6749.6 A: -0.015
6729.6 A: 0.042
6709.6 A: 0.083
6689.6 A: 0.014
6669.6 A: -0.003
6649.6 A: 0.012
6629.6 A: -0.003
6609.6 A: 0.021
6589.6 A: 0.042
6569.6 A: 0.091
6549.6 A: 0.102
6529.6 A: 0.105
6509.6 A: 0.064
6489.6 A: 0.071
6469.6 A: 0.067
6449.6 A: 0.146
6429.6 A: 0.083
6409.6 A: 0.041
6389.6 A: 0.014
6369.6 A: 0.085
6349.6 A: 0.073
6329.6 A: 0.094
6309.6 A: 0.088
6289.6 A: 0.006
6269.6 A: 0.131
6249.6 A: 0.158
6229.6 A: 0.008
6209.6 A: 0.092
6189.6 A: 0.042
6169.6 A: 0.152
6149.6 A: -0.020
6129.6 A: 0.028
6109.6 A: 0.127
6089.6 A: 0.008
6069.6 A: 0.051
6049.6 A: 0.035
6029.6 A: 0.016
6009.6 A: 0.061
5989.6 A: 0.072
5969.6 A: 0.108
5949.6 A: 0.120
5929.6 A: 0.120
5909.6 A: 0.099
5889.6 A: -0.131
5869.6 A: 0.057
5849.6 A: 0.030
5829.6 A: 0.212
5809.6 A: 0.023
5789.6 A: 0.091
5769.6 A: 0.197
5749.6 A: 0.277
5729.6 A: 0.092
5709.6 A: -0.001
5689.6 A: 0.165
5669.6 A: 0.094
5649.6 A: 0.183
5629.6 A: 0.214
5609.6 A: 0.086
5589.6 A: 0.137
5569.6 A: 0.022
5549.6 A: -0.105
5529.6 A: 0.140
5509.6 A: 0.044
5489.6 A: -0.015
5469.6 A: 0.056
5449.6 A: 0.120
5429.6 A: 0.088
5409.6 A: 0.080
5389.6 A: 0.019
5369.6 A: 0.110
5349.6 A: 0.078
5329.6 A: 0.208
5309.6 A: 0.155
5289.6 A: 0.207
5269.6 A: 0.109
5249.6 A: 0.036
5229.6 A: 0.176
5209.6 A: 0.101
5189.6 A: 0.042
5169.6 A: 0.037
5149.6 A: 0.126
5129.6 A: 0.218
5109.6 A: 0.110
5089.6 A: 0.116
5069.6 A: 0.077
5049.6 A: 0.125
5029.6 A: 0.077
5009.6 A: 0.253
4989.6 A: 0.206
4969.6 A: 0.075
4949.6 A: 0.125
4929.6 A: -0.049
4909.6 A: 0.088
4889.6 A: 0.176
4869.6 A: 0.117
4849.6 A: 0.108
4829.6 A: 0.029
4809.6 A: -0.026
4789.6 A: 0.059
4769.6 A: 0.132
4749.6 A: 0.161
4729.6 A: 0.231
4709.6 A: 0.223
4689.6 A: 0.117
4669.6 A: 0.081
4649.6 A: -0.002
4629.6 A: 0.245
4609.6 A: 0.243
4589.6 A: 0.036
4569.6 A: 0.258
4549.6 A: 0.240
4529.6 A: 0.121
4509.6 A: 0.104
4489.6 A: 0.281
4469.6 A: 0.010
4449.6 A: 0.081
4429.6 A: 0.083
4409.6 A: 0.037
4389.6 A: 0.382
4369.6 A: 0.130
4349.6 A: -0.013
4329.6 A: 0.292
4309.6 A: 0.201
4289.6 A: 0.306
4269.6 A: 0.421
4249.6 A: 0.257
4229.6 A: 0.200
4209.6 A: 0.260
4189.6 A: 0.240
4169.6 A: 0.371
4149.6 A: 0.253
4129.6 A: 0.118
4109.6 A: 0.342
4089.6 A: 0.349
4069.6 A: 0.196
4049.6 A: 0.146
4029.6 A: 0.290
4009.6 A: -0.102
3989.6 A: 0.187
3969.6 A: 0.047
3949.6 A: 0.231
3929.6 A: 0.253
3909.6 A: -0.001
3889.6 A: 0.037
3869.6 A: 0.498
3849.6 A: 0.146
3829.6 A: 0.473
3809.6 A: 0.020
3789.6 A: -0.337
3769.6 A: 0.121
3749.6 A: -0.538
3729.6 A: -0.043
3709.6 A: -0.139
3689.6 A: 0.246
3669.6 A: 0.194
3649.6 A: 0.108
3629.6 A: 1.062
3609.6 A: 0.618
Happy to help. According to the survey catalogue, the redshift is 1.023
